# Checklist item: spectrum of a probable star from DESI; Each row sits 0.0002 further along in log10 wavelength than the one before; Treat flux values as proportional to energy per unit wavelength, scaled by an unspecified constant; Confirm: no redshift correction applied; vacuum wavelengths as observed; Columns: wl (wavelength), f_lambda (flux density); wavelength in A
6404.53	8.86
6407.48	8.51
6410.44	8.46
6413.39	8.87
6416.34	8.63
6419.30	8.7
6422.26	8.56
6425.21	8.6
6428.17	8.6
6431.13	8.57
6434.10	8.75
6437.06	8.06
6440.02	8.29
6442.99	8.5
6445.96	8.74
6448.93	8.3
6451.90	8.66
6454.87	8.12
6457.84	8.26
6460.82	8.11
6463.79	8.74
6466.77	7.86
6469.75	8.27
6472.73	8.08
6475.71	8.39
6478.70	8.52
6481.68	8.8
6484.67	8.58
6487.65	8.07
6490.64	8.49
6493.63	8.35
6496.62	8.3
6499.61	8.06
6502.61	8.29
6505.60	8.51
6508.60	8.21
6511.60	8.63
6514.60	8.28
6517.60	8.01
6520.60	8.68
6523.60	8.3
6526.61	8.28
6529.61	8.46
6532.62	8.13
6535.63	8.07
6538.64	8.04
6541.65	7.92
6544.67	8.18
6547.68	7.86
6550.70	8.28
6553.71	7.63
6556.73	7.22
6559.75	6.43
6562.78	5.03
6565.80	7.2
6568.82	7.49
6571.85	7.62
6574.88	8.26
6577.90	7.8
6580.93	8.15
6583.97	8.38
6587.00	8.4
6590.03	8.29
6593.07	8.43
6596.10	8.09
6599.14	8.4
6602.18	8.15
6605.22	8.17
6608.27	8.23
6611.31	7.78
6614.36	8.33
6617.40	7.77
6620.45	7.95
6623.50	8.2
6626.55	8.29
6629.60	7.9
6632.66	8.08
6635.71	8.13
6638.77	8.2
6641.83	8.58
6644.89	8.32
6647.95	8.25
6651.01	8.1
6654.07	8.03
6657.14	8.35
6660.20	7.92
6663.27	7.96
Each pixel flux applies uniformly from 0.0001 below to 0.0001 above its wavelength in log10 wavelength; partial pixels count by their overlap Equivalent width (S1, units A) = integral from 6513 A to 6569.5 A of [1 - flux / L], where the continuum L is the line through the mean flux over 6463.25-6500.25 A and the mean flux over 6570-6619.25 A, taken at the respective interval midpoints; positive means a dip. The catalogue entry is 3.22 A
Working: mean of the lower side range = 8.34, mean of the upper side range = 8.13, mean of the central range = 7.77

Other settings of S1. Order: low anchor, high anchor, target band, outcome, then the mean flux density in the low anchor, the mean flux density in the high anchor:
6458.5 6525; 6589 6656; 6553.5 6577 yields 3.3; 8.34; 8.17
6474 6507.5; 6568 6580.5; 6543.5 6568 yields 2.3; 8.39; 7.84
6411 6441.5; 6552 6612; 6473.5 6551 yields -1.7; 8.56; 7.76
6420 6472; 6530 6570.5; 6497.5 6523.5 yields -1.6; 8.41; 7.52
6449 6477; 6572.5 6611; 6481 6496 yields -0.3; 8.28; 8.2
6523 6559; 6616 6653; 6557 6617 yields 1.9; 7.99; 8.15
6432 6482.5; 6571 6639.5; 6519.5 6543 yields 0.1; 8.38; 8.13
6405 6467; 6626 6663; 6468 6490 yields 0.1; 8.49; 8.17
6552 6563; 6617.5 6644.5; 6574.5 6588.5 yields -1.9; 6.79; 8.15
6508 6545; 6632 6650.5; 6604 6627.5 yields 0.5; 8.25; 8.26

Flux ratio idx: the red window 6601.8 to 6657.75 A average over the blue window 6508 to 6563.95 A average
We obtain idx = 1.03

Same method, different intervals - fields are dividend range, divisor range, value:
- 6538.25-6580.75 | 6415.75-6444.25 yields 0.88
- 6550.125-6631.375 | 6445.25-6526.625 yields 0.94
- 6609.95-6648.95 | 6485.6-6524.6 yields 0.98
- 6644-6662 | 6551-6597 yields 1.07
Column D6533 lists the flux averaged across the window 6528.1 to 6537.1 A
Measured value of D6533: 8.22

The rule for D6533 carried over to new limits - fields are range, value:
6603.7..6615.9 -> 8.13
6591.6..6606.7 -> 8.25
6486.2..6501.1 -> 8.26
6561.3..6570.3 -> 6.58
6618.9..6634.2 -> 8.08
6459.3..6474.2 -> 8.21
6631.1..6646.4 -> 8.26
